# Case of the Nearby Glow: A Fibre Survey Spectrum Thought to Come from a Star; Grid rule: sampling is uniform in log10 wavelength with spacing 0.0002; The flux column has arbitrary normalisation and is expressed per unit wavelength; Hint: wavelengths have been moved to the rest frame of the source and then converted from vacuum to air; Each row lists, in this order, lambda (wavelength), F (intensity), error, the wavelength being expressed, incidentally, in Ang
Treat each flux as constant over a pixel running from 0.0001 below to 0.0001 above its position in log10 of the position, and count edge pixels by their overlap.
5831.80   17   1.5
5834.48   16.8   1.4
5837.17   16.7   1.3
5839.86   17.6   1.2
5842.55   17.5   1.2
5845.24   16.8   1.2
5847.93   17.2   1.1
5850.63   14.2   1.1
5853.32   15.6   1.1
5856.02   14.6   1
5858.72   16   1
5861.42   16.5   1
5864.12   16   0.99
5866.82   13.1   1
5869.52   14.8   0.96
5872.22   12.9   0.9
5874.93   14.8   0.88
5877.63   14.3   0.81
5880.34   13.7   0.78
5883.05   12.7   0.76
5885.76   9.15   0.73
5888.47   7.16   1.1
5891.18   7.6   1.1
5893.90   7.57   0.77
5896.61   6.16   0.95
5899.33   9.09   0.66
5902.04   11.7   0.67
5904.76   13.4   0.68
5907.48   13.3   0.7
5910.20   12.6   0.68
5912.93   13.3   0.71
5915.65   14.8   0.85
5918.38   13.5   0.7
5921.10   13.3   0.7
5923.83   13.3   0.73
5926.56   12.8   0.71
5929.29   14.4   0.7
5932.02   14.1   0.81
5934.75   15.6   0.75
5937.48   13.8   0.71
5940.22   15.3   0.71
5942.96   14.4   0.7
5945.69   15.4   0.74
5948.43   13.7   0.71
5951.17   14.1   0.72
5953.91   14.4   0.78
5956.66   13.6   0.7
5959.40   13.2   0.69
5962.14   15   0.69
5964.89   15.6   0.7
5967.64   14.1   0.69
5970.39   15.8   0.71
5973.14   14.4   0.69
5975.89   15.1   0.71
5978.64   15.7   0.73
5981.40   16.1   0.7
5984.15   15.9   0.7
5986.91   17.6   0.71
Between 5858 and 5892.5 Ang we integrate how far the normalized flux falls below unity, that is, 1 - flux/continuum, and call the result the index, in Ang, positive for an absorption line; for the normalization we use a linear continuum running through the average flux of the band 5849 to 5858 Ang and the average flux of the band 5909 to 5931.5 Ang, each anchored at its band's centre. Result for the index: 3.8 Ang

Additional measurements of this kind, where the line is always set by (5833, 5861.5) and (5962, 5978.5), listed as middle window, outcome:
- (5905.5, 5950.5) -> 4.4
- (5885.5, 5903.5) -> 8.5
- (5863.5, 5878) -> 1.7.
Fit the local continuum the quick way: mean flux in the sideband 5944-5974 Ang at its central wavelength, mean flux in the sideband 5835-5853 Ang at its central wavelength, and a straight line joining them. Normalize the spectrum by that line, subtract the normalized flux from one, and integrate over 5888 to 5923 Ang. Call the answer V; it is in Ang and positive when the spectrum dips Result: 9.7 Ang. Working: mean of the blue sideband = 16.6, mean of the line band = 11.2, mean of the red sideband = 14.5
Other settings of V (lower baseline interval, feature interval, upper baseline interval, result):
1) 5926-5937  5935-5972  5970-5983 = 0.8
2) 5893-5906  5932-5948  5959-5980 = -2.6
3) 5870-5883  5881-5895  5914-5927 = 4.8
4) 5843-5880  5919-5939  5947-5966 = 0.8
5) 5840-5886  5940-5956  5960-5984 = 0.7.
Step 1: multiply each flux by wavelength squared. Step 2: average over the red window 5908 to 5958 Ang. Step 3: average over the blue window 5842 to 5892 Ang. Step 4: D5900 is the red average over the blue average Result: 1.0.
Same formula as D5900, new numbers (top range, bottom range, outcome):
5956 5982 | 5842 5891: 1.09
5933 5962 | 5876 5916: 1.33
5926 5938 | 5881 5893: 1.55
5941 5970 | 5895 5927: 1.20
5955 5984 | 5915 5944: 1.07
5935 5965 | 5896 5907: 1.38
